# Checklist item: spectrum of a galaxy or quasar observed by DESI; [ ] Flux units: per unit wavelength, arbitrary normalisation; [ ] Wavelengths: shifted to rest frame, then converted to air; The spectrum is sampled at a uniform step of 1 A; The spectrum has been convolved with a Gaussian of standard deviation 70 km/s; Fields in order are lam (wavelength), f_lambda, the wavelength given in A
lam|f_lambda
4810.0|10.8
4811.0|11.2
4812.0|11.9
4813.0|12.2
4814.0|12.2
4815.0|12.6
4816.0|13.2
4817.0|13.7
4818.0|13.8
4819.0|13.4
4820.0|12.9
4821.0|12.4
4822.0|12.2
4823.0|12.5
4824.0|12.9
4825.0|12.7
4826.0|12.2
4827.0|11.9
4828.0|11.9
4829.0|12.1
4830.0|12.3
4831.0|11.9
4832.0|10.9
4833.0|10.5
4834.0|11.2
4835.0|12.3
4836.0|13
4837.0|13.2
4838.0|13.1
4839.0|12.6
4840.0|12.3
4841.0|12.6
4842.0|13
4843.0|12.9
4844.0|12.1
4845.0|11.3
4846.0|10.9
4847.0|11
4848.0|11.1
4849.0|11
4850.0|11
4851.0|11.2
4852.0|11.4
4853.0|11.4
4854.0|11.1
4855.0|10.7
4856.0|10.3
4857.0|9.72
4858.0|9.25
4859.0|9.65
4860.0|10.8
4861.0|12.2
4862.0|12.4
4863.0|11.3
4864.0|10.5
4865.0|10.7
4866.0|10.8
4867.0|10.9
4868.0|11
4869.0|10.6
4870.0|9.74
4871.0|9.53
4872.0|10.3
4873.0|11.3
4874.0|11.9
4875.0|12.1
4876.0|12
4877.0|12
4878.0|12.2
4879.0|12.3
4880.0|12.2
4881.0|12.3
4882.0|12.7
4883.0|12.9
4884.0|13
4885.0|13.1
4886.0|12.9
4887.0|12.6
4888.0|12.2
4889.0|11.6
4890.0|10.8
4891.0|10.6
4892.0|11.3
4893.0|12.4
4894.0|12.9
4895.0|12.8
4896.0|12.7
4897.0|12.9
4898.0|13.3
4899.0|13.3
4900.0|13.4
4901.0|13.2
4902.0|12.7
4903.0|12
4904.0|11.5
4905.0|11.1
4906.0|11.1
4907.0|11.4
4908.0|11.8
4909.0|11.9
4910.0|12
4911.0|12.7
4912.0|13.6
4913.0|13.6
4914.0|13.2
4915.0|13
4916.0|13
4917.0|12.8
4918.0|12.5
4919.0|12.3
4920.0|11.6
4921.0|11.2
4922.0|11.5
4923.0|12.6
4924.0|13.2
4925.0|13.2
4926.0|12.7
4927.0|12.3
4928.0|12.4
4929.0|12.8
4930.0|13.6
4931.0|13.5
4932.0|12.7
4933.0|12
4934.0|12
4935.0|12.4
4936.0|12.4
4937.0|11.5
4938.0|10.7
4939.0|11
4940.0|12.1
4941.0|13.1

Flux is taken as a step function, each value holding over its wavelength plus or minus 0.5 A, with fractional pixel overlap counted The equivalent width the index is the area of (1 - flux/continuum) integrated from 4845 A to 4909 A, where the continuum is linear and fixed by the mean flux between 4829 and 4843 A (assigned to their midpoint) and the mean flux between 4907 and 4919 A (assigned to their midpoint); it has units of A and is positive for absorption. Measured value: 4.5 A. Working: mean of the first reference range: 12.2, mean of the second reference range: 12.7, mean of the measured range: 11.6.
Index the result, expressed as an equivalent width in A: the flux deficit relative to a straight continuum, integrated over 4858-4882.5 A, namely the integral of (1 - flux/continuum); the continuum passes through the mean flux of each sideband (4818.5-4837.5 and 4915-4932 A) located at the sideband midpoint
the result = 2.2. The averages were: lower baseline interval 12.2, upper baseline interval 12.6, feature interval 11.3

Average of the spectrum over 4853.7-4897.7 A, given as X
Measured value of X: 11.5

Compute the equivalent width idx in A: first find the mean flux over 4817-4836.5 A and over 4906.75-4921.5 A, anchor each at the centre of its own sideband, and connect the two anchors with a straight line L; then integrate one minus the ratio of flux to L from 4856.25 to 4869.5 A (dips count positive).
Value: 1.7 A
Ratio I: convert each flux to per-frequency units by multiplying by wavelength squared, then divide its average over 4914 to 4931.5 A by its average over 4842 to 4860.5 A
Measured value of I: 1.18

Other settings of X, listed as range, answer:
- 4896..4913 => 12.4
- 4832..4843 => 12.3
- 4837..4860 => 11.4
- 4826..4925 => 11.9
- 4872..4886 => 12.3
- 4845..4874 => 10.8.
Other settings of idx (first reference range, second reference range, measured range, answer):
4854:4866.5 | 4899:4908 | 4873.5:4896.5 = -1.47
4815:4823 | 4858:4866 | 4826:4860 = 0.95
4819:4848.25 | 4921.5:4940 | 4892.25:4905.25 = -0.36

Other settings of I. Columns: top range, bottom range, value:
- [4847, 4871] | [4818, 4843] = 0.88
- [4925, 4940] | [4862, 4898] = 1.07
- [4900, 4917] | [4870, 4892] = 1.06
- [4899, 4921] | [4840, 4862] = 1.13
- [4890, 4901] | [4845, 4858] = 1.17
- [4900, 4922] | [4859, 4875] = 1.15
